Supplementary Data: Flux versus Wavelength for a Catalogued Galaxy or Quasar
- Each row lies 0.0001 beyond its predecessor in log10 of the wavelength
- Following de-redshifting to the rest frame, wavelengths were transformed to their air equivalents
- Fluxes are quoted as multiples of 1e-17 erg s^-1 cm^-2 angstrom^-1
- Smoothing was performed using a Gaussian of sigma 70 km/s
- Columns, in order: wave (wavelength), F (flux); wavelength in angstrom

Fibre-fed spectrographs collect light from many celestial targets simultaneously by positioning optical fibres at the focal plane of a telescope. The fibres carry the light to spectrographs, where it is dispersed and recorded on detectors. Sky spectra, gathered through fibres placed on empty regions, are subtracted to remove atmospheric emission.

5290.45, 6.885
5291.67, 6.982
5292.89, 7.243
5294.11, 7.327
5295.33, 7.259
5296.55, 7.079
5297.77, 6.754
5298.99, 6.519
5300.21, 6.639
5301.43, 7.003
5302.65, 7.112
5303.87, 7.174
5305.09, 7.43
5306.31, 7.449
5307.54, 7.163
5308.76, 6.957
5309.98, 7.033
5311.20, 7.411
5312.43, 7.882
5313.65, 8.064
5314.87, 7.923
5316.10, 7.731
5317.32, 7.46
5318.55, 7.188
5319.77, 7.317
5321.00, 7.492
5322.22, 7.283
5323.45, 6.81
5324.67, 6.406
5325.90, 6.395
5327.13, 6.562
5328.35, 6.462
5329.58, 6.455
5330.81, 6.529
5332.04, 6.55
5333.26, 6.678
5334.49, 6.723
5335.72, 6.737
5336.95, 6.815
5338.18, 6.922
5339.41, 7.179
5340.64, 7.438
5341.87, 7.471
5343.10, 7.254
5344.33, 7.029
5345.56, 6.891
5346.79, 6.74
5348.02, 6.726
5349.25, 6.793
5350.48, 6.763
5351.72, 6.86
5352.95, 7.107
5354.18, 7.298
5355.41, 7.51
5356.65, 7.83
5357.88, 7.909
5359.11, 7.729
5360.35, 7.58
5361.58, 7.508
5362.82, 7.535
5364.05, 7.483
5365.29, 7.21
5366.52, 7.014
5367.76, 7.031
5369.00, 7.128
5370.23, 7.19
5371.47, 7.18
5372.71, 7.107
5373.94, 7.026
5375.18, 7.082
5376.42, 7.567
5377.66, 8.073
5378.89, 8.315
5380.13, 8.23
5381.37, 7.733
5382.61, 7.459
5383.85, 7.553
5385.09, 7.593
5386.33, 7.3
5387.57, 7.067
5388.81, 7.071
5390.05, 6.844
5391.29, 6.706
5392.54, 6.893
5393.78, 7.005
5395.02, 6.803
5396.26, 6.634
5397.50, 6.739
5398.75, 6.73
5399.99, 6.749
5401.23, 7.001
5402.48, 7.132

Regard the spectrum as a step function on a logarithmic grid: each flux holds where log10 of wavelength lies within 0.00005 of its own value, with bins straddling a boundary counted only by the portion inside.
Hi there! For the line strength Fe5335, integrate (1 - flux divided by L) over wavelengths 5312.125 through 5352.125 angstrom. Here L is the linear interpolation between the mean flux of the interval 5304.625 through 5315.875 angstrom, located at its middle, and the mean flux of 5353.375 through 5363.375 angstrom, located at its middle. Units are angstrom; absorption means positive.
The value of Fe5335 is 2.8 angstrom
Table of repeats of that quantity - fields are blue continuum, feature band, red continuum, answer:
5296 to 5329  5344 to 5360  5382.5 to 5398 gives -0.2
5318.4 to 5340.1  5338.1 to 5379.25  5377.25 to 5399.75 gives -1.5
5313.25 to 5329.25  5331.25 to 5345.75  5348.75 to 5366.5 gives 0.5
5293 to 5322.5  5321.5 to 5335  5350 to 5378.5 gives 1.2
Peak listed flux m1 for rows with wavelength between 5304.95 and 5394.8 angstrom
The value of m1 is 8.315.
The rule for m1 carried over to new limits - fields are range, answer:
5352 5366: 7.909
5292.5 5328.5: 8.064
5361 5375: 7.535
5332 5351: 7.471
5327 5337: 6.815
